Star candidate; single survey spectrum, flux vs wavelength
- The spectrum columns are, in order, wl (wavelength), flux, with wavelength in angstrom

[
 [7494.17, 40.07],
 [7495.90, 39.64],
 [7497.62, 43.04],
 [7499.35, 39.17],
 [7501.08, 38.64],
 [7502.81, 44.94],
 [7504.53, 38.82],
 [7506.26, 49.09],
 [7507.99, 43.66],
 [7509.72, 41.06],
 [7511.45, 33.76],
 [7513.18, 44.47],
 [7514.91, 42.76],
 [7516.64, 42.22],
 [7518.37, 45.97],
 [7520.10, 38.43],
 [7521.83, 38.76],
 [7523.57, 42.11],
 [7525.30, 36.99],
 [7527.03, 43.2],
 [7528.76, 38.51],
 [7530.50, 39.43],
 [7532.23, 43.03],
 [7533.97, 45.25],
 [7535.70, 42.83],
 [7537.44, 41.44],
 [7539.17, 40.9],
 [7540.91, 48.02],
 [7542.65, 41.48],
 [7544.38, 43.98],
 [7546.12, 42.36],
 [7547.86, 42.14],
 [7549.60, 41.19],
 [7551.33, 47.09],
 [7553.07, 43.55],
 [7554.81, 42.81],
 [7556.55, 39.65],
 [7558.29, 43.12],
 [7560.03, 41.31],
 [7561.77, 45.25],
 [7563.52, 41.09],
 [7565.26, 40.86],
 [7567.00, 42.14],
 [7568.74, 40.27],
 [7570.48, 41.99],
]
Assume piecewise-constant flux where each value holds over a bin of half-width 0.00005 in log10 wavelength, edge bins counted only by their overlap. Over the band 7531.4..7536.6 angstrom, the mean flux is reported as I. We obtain 43.7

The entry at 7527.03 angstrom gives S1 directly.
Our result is 43.2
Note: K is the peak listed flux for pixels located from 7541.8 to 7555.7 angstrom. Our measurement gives 47.09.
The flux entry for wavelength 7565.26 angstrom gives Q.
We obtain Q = 40.86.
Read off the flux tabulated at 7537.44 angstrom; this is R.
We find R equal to 41.44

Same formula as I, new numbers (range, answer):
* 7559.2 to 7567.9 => 42.1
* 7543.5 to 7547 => 43.2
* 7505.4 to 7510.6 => 44.5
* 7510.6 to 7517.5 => 40.8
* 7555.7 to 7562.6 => 42.3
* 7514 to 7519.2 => 43.7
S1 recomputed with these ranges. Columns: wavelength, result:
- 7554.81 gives 42.81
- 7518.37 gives 45.97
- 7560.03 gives 41.31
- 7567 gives 42.14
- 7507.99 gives 43.66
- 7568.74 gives 40.27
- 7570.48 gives 41.99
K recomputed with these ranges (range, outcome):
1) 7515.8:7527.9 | 45.97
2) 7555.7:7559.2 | 43.12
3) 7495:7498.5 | 43.04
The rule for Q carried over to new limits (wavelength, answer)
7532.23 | 43.03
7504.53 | 38.82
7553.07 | 43.55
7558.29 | 43.12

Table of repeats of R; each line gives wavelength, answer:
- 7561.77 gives 45.25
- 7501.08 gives 38.64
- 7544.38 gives 43.98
